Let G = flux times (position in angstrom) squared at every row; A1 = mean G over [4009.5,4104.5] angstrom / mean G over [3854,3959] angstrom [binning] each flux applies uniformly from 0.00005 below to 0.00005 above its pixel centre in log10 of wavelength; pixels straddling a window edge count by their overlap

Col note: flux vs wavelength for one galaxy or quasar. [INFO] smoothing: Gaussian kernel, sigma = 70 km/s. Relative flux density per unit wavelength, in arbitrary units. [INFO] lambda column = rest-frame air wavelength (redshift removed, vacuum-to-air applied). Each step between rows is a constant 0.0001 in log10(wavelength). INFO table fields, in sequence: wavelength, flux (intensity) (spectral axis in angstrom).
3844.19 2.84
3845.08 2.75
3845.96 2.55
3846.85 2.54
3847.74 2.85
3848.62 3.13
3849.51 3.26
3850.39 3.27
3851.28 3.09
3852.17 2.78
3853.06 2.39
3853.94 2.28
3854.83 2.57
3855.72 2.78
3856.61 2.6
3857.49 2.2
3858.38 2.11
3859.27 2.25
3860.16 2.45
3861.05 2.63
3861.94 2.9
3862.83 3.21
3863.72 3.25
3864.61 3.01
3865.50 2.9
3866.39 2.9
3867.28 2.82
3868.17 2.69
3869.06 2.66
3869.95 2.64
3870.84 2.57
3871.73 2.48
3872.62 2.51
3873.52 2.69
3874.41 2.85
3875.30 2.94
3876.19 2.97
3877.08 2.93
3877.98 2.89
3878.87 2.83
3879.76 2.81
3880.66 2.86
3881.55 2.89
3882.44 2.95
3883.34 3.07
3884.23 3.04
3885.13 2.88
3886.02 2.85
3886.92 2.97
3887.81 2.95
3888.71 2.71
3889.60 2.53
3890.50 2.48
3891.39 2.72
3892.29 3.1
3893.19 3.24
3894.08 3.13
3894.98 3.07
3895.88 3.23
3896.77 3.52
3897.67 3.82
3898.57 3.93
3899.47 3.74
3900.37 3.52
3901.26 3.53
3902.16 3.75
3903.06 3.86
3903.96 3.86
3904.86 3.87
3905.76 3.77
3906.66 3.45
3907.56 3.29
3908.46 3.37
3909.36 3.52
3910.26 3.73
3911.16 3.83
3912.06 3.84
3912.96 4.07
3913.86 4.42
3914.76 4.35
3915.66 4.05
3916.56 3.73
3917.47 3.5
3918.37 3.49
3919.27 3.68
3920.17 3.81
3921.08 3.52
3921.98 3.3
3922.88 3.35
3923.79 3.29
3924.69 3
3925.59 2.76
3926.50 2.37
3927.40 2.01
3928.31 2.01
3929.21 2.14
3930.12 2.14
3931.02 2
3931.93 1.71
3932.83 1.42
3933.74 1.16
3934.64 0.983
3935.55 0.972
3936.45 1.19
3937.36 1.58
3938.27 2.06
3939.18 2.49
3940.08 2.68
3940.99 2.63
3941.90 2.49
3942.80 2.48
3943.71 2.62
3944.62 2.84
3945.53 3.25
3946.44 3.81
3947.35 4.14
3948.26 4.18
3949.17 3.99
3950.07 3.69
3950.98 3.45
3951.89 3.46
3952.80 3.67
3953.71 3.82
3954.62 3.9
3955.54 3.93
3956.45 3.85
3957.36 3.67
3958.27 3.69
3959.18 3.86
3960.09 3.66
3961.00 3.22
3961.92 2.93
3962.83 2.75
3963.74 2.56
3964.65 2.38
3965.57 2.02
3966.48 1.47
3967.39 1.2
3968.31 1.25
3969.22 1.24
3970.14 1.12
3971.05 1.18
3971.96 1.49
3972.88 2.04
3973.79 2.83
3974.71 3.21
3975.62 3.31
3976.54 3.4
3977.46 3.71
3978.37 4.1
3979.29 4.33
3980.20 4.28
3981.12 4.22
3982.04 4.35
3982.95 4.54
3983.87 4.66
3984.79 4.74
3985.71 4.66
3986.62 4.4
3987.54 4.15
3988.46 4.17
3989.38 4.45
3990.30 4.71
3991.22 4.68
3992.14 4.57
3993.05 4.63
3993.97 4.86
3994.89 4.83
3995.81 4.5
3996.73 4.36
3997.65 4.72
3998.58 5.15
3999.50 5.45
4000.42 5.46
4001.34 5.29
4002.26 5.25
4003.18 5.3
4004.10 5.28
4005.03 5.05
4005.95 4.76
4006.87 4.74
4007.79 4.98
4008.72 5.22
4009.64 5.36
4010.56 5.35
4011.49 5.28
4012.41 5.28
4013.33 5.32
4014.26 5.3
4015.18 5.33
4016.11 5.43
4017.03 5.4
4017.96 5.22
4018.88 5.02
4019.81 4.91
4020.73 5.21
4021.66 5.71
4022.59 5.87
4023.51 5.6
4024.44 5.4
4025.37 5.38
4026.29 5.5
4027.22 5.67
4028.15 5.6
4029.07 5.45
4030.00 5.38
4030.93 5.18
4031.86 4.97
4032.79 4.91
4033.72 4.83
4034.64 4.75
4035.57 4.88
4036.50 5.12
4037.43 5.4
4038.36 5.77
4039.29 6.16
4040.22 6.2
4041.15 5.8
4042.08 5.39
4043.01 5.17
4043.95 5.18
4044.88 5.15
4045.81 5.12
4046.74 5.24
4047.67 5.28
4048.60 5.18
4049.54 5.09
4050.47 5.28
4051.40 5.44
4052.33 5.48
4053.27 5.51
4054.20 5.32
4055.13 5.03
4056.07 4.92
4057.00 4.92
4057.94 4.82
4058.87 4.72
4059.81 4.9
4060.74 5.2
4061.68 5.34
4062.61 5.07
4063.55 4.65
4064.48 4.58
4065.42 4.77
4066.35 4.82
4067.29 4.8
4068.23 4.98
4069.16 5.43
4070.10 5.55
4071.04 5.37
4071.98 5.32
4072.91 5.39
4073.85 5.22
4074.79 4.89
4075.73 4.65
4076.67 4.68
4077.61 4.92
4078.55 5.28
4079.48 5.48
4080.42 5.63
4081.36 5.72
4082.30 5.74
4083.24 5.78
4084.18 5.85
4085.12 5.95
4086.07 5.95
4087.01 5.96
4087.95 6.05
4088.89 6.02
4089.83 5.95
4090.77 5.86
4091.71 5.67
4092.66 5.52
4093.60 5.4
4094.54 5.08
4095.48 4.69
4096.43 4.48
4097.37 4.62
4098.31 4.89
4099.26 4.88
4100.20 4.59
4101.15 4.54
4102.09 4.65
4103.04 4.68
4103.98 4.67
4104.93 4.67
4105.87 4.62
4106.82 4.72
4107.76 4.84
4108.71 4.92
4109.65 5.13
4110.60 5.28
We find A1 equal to 1.87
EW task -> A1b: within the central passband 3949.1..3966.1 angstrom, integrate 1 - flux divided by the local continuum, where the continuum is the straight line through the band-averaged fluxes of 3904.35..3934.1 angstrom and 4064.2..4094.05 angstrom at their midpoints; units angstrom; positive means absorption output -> 1.5 angstrom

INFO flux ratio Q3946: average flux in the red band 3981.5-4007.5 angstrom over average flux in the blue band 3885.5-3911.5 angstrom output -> 1.42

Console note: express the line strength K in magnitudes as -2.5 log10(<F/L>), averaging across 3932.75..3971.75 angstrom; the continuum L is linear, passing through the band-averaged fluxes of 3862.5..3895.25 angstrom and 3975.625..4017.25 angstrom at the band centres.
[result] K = 0.45 mag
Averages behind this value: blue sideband 2.86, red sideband 4.78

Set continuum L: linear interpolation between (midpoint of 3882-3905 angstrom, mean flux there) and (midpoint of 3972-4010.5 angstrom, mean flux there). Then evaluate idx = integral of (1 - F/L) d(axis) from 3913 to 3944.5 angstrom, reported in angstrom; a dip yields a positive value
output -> 8.6 angstrom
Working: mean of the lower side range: 3.23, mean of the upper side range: 4.48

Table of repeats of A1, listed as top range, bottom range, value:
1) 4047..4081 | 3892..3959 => 1.73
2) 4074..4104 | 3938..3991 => 1.71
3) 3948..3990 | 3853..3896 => 1.26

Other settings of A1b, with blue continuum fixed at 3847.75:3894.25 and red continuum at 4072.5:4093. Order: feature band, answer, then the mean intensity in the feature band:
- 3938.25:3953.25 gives 2.3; 3.21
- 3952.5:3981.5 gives 7.9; 2.94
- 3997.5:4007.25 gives -1.4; 5.15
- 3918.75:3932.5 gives 3.0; 2.73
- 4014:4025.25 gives -1.5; 5.37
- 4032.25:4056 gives -1.2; 5.3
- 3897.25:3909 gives -1.7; 3.67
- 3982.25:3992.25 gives -0.5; 4.51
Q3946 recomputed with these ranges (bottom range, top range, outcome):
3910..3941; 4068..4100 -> 1.94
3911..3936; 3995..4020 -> 1.78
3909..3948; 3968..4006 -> 1.43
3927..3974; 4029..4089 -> 2.06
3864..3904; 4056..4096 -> 1.75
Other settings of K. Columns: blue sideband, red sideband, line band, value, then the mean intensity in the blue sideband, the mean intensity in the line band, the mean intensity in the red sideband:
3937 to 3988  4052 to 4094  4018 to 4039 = -0.19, 3.18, 5.3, 5.31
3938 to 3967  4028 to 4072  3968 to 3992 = 0.07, 3.18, 3.54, 5.19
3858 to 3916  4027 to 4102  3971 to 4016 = -0.02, 3.15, 4.51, 5.25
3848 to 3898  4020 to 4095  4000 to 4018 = -0.12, 2.84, 5.23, 5.33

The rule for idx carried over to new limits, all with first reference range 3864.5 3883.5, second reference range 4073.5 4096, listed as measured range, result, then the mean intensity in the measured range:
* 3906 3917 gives -1.7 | 3.81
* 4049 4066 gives 0.3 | 5.06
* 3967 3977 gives 5.0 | 2.03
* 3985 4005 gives -2.1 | 4.81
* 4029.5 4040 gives -0.8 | 5.24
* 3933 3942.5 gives 4.7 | 1.82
